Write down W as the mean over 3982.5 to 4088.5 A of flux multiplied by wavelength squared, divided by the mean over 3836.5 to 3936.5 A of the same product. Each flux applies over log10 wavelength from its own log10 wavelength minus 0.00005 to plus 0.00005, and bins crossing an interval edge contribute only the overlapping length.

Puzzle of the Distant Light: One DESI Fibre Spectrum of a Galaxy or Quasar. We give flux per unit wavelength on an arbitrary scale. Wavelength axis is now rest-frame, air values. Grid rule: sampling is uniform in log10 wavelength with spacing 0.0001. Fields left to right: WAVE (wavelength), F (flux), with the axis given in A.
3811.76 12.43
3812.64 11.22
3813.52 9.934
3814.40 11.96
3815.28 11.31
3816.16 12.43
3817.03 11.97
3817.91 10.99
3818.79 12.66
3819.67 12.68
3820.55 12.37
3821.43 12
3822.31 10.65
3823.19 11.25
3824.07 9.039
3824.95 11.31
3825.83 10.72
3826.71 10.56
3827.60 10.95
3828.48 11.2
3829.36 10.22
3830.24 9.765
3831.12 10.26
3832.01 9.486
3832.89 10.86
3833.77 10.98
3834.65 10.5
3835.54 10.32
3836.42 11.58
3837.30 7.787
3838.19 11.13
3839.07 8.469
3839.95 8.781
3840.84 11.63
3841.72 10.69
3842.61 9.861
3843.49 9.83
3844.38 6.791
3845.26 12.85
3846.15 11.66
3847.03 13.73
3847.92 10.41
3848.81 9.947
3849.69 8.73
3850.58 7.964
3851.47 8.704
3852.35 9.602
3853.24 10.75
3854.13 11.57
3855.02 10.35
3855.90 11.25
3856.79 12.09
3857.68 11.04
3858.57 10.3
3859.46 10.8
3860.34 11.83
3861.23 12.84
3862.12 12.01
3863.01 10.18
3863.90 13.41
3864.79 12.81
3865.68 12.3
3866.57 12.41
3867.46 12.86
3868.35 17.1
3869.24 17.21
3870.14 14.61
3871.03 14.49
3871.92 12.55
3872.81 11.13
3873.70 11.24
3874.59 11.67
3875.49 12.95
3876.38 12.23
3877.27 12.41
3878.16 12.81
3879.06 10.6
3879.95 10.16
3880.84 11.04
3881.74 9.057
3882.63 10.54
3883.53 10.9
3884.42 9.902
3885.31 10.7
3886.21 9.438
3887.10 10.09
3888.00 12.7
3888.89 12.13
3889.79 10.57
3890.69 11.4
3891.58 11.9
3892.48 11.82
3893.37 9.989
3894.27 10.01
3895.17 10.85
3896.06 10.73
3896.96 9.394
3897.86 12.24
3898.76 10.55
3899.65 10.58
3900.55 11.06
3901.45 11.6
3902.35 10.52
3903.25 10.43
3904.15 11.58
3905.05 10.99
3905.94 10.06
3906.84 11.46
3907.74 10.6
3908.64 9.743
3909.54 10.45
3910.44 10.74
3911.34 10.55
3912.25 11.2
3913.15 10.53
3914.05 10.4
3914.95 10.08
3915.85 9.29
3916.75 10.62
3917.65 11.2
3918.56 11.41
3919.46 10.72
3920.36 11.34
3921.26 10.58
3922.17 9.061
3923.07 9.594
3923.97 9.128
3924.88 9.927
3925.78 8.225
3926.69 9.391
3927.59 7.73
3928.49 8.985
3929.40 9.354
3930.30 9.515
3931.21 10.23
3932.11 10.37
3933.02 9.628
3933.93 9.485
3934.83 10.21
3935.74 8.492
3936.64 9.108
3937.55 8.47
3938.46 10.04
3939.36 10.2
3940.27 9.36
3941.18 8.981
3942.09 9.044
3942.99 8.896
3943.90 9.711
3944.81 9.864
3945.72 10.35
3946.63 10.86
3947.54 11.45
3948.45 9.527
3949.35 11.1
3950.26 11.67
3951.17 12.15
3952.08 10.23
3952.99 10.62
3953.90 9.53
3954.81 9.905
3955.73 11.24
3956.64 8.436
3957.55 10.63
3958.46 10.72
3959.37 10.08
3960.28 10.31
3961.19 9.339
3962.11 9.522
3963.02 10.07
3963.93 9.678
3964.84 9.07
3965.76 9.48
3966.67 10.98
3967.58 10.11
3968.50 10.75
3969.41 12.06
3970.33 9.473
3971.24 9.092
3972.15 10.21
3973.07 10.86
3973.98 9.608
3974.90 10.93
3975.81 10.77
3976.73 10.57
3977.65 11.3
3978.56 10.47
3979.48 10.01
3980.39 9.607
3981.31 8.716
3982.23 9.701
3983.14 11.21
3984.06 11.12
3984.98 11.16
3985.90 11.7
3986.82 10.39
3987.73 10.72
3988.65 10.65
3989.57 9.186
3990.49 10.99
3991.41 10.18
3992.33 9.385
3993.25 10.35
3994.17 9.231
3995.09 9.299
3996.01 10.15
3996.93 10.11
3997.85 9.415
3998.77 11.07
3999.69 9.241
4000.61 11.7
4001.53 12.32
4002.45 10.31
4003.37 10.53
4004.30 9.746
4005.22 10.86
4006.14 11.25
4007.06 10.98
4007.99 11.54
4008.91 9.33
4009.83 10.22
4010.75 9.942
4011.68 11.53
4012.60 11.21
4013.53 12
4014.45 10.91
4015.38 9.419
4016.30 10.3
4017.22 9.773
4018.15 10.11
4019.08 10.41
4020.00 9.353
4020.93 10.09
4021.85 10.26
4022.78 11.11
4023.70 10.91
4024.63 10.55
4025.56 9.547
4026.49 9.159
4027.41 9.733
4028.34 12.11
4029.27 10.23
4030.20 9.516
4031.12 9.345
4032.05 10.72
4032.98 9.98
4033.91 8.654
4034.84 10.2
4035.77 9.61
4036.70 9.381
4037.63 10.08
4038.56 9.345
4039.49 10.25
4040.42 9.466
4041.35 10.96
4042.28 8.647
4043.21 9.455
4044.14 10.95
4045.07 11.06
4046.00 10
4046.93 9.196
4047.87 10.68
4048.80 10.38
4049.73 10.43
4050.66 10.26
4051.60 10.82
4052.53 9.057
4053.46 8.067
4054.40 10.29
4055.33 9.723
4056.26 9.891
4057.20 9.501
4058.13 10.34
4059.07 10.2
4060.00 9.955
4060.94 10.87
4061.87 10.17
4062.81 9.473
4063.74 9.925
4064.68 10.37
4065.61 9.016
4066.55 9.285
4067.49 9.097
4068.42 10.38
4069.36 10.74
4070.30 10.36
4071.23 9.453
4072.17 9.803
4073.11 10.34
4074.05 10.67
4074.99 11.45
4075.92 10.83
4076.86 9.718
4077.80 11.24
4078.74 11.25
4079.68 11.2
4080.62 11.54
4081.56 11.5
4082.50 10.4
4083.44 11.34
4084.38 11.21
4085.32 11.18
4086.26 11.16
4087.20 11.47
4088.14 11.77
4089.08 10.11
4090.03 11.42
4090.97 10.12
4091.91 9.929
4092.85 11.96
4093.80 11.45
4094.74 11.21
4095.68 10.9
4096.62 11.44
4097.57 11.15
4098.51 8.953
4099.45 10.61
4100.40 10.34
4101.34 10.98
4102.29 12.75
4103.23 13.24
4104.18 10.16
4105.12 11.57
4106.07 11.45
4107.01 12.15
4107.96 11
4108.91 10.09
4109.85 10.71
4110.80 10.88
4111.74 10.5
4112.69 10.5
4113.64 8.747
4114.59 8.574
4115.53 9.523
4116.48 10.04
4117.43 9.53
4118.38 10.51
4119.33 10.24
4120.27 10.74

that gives 1.03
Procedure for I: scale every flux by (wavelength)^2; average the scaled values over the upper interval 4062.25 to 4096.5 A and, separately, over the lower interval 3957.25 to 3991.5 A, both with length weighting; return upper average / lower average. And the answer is 1.1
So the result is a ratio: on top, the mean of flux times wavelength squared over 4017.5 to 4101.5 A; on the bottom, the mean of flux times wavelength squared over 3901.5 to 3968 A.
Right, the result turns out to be 1.1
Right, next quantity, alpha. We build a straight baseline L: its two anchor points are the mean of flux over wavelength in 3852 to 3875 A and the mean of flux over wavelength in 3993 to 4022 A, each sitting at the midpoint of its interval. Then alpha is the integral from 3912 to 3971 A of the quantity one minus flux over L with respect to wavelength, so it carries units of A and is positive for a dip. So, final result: 6.6 A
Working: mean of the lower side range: 12.3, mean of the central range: 9.99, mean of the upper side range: 10.4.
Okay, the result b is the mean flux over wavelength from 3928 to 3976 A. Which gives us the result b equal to 10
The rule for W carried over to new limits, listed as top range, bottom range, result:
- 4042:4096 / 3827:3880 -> 1.03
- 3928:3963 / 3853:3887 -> 0.87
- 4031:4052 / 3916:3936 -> 1.08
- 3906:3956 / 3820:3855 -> 1.01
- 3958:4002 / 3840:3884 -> 0.95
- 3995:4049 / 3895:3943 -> 1.07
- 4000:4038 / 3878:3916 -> 1.03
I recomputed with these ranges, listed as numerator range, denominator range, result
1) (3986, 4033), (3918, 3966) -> 1.09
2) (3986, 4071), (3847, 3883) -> 0.94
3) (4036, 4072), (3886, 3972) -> 1.03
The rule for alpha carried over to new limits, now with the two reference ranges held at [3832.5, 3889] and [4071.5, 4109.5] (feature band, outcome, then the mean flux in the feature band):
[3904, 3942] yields 4.2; 9.95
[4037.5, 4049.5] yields 1.1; 10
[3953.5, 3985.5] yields 2.7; 10.2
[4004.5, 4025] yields 1.0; 10.5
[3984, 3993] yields 0.5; 10.5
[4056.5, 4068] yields 1.2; 9.85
